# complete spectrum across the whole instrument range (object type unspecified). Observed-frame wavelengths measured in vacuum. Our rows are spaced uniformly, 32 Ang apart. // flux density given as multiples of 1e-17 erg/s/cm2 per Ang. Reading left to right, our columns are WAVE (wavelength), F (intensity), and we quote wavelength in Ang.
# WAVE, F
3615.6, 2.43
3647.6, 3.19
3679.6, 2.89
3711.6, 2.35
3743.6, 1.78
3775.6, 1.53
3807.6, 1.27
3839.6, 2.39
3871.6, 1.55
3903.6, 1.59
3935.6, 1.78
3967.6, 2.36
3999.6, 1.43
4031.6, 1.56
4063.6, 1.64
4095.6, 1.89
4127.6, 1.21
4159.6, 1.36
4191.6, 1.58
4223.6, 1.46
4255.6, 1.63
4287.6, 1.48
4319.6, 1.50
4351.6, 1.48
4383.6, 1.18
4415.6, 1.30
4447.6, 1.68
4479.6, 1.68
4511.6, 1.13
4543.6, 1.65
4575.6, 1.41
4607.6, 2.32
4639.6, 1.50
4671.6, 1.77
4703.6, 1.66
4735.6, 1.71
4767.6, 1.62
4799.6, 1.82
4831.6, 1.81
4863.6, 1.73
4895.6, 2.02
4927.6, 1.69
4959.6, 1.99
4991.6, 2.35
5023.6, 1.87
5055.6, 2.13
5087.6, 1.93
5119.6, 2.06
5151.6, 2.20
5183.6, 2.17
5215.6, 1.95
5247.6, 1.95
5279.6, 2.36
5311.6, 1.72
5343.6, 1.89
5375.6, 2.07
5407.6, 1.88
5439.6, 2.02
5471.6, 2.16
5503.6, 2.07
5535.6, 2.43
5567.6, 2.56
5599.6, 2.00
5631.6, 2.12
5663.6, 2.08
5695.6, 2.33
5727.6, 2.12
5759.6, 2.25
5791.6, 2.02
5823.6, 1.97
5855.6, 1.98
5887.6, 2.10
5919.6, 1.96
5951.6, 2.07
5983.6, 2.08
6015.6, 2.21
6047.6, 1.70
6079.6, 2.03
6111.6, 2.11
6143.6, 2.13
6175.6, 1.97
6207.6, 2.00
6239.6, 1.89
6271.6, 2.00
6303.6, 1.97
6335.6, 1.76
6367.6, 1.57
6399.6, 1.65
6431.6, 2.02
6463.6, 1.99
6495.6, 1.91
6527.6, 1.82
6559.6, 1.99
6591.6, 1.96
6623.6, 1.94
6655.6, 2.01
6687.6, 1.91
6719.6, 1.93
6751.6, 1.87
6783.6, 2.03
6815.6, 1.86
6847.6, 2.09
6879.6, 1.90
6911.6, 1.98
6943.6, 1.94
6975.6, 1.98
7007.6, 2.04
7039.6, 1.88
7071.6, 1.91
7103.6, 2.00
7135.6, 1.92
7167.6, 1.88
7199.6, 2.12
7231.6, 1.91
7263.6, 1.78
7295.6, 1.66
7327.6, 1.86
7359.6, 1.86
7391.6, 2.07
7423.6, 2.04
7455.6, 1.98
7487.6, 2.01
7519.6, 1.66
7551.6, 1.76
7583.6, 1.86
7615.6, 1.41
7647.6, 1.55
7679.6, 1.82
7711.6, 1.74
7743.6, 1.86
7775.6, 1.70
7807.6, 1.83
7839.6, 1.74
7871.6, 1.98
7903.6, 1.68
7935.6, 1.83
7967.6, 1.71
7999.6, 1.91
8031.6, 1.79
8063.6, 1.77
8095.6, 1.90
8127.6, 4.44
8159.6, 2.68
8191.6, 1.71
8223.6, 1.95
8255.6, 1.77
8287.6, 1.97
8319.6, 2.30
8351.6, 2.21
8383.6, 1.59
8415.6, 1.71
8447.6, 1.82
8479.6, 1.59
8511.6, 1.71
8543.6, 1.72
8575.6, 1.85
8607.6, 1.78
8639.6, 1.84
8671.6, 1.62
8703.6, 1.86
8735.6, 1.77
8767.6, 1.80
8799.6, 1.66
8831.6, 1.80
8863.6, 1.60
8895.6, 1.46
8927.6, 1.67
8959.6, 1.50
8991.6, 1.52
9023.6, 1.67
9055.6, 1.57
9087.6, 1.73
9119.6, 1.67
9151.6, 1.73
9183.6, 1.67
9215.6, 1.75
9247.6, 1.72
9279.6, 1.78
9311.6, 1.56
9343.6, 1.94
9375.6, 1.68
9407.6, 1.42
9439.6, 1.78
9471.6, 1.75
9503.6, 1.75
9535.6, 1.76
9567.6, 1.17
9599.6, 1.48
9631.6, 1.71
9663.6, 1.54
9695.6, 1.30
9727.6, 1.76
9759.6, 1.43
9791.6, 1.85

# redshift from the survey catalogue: 0.239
